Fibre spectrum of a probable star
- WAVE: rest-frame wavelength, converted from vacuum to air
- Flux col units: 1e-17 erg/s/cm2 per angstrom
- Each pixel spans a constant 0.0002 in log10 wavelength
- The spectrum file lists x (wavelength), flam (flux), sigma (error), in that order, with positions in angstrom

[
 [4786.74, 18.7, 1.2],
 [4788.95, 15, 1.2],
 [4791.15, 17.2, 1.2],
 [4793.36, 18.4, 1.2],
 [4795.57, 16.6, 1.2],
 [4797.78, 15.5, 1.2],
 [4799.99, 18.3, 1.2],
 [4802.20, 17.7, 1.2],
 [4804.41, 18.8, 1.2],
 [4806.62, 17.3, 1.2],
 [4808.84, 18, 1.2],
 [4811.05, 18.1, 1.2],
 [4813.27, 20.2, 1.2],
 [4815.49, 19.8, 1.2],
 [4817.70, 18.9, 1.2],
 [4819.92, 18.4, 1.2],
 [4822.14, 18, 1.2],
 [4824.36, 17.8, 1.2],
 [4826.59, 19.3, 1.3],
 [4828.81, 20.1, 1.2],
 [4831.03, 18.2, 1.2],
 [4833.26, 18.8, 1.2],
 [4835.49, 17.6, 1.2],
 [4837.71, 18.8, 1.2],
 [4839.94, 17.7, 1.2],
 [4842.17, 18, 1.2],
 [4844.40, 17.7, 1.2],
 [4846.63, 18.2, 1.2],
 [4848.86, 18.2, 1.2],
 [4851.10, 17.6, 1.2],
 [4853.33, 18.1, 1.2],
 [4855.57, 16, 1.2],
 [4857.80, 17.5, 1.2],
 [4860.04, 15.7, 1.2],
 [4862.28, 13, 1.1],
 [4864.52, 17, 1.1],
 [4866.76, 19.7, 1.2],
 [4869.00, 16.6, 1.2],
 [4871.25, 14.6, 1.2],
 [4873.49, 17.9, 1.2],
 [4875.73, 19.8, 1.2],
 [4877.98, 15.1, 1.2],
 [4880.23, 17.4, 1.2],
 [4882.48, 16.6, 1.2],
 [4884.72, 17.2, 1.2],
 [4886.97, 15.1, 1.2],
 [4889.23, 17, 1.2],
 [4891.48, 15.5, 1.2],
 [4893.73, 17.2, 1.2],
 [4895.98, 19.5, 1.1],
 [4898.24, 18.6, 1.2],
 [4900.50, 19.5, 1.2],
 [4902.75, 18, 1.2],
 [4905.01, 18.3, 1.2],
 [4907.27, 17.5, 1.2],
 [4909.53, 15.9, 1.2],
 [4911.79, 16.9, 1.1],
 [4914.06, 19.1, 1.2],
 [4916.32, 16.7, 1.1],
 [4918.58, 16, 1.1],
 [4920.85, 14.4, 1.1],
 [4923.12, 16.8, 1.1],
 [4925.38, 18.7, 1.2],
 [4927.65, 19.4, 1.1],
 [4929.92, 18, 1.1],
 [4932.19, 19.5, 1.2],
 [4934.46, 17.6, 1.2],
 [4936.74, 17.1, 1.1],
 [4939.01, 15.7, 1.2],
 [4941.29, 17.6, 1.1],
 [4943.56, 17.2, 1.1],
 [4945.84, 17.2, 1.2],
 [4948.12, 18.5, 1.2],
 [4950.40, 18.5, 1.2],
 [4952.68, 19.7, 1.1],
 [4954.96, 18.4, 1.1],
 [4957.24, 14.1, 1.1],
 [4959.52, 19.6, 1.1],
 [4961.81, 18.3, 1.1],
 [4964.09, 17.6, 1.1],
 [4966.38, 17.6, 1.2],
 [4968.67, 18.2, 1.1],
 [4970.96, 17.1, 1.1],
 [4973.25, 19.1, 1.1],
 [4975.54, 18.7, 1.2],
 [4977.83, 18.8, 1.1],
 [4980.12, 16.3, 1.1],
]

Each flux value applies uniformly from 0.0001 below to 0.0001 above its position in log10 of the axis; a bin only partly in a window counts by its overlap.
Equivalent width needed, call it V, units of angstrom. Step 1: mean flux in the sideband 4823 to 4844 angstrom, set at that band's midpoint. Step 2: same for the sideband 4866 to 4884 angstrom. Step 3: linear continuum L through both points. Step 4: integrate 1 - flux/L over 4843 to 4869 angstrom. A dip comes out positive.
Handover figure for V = 0.9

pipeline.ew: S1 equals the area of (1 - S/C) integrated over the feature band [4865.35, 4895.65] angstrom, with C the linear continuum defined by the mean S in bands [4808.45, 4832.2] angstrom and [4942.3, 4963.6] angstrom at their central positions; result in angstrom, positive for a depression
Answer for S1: 2.39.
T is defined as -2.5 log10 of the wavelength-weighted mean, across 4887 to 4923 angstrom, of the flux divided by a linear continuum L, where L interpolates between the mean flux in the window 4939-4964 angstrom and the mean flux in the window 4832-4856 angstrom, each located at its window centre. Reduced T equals 0.04 mag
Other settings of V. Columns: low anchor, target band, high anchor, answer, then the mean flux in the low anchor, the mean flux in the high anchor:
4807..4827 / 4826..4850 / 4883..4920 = -0.1 angstrom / 18.6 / 17.3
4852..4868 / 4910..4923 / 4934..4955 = 0.6 angstrom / 16.7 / 17.7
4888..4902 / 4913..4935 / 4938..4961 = 0.2 angstrom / 17.9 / 17.7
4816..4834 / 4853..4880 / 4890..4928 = 2.1 angstrom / 18.7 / 17.5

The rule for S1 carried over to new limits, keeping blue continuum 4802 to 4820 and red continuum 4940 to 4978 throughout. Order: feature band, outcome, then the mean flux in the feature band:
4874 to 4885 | 0.6 angstrom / 17.3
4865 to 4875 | 0.6 angstrom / 17.3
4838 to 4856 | 0.7 angstrom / 17.8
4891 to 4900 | 0.1 angstrom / 18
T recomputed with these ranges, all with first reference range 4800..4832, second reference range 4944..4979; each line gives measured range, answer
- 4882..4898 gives 0.08 mag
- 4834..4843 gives 0.03 mag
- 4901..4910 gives 0.04 mag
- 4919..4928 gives 0.07 mag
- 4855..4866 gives 0.16 mag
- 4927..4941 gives 0.02 mag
